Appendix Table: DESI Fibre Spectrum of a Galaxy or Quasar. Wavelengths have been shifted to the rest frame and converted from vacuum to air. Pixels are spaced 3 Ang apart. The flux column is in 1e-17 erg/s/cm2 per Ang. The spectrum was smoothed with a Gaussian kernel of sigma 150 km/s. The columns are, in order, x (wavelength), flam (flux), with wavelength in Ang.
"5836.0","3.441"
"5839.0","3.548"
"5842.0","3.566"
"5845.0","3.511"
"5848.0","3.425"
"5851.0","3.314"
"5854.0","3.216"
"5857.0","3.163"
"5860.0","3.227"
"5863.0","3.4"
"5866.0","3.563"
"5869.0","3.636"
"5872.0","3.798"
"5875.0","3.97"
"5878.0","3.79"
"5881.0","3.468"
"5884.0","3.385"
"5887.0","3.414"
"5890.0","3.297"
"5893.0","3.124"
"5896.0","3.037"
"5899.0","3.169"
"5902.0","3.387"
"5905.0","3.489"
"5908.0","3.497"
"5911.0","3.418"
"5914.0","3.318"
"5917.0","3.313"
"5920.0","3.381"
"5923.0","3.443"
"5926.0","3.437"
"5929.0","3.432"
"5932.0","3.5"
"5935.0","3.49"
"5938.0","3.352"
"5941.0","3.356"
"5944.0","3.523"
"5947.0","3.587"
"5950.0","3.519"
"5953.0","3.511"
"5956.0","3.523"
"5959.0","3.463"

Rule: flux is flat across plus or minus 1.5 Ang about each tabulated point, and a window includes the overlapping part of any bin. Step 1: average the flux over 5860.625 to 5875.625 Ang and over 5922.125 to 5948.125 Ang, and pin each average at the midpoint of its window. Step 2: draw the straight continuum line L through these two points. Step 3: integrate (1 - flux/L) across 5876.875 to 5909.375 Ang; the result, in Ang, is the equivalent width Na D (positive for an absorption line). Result 1.8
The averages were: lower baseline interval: 3.63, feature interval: 3.36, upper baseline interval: 3.46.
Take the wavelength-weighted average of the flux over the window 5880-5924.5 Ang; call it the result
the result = 3.34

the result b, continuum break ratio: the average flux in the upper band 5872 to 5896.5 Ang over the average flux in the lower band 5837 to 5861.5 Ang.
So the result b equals 1.03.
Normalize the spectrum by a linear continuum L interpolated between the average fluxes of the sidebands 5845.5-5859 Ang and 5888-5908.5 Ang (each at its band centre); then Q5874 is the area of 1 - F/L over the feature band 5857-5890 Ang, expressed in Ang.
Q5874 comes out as -2.48 Ang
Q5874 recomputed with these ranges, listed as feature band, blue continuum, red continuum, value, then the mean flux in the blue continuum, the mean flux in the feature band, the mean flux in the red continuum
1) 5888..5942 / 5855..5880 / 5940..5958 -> 2.60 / 3.56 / 3.36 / 3.51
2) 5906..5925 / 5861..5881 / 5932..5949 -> 0.75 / 3.66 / 3.4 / 3.47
